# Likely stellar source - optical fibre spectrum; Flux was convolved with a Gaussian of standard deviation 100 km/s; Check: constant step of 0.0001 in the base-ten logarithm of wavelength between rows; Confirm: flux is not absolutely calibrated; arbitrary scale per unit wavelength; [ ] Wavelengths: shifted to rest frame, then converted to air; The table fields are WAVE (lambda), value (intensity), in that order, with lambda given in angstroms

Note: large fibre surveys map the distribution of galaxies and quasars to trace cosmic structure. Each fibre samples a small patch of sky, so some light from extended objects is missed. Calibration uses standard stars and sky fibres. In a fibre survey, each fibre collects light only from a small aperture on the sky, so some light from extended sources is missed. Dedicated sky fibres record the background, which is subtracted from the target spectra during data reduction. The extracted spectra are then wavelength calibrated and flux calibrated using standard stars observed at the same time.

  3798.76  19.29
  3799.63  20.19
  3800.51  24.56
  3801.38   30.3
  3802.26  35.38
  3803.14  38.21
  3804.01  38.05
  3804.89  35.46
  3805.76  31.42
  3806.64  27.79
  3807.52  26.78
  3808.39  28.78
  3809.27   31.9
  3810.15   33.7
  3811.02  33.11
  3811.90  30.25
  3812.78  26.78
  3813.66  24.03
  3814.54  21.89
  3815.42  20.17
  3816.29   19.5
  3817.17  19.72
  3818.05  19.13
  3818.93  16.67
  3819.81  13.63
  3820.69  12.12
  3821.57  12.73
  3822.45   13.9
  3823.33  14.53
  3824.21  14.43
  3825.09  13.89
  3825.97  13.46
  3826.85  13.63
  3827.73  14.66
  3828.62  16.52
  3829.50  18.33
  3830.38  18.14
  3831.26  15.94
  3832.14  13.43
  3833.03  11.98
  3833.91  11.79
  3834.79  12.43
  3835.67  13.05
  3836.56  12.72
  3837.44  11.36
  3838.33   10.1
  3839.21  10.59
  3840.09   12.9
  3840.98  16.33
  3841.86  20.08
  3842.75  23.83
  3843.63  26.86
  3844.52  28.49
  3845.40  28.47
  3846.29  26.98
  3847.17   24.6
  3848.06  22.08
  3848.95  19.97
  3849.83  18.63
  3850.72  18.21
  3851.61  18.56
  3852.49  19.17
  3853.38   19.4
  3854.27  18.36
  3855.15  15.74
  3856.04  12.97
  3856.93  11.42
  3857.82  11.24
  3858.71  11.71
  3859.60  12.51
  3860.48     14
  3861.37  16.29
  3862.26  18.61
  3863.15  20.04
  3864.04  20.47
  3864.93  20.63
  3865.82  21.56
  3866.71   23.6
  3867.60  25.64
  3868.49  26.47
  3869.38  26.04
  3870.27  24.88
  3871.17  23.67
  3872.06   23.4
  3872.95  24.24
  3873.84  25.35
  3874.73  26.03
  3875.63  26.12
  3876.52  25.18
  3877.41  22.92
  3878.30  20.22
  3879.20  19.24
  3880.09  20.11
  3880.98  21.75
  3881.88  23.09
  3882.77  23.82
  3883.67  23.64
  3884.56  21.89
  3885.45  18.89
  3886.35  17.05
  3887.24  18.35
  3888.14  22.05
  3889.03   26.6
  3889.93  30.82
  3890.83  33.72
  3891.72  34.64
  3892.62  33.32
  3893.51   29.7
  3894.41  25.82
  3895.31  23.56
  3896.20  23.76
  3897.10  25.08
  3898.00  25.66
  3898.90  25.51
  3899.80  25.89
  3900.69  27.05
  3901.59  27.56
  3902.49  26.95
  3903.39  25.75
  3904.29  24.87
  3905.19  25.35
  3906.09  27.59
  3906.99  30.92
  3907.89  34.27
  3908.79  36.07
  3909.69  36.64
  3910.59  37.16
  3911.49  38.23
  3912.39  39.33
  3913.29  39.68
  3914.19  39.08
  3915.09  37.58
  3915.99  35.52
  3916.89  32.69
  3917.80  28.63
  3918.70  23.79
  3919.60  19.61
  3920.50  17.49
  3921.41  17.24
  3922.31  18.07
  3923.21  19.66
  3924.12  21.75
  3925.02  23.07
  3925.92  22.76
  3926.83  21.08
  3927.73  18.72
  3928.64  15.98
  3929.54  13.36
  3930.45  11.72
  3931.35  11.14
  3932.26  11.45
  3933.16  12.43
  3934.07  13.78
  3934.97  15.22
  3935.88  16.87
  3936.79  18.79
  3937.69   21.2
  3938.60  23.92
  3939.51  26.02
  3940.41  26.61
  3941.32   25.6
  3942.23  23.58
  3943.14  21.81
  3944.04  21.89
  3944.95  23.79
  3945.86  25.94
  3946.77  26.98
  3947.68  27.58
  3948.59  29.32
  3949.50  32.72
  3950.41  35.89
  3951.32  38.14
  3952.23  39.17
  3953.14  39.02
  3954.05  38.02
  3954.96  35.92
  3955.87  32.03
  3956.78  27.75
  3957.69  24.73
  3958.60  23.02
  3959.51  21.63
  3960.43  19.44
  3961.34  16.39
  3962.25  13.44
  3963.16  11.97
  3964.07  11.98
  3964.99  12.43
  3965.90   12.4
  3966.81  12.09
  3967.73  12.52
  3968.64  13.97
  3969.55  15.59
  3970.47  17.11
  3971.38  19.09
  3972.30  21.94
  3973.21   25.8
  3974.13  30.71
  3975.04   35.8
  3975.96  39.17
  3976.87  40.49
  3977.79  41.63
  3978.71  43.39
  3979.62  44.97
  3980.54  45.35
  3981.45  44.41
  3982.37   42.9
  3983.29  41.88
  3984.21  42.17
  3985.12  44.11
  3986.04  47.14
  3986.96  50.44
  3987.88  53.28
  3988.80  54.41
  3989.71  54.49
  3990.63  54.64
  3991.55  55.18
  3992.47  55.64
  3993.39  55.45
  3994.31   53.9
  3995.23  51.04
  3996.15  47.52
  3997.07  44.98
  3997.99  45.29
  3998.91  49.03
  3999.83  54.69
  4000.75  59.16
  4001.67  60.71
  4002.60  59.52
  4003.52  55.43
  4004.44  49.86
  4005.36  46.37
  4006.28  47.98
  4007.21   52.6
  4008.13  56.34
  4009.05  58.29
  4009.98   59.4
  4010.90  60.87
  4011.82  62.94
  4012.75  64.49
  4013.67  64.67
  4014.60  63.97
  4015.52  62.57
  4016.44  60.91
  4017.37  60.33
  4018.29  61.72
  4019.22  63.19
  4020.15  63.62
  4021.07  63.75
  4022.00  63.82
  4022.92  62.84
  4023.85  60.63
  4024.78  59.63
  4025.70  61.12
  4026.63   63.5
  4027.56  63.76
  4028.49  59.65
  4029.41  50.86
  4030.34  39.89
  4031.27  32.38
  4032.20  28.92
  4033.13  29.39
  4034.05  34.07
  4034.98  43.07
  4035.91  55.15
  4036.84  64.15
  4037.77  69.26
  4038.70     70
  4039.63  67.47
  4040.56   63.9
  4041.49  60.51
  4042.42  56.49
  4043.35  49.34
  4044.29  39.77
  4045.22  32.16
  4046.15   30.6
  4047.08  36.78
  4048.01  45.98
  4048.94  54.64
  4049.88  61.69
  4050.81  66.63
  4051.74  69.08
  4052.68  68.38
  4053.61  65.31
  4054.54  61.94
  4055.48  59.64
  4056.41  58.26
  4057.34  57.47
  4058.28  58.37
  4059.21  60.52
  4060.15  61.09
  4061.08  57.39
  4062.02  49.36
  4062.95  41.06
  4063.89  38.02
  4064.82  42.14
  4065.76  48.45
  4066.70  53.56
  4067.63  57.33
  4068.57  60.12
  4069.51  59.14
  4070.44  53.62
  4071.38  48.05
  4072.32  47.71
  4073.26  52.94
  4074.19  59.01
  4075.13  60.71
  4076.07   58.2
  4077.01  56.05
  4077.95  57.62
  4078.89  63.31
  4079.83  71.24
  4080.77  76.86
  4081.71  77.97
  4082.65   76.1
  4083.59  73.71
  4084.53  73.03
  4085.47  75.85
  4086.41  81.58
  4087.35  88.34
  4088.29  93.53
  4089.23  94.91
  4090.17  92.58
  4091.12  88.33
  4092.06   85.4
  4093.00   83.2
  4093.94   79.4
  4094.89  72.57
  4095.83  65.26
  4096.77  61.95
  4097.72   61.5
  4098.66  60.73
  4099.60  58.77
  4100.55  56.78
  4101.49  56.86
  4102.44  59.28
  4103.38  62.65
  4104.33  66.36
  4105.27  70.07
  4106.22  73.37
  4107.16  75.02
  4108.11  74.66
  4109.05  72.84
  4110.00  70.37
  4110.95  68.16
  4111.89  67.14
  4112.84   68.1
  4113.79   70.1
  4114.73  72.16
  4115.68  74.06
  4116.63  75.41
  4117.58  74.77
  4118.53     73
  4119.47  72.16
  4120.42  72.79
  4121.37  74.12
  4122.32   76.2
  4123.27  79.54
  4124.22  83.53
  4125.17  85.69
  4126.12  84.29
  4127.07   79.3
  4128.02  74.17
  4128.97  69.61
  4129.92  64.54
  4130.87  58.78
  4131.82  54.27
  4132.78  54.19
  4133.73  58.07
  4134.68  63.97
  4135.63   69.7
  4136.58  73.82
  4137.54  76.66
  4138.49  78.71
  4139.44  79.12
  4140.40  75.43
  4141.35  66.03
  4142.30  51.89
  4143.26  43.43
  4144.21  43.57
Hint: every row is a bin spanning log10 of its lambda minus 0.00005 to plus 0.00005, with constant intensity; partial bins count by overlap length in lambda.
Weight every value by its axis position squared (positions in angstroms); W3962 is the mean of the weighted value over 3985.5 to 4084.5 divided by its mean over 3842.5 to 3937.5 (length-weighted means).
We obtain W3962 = 2.58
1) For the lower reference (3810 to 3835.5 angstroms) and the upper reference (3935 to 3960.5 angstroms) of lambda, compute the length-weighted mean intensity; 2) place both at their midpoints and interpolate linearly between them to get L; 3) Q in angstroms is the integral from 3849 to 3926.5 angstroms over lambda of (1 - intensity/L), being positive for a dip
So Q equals -4.9 angstroms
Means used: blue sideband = 17.7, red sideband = 27.3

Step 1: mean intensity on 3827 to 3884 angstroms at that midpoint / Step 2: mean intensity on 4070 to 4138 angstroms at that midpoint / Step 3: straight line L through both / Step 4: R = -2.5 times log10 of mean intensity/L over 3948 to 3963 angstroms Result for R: 0.344 mag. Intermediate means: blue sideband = 19.3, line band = 28.8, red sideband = 70.2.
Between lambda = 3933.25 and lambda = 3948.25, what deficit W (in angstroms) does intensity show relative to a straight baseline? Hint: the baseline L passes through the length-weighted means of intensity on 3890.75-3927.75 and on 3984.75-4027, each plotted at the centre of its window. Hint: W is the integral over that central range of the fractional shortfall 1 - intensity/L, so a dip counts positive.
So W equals 6.1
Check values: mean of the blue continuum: 28.2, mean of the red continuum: 56.6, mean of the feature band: 22.3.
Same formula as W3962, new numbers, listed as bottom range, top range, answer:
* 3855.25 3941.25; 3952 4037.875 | 1.99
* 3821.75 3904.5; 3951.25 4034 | 2.29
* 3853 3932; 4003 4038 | 2.48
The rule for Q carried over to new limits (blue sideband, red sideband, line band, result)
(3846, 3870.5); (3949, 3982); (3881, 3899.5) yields -3.0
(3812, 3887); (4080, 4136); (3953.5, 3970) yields 8.7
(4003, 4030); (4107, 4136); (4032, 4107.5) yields 5.0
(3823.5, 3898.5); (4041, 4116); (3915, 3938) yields 9.2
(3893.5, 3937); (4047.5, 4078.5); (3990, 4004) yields -3.8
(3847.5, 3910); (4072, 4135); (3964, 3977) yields 6.6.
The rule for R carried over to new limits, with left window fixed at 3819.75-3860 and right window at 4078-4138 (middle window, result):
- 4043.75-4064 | 0.141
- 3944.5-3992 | 0.335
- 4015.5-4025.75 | -0.149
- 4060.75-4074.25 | 0.247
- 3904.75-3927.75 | 0.117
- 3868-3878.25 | -0.067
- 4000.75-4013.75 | -0.113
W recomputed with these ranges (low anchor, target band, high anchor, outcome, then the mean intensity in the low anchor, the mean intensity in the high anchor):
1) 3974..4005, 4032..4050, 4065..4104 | 2.8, 48.7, 67.2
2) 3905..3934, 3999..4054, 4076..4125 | -3.0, 25.4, 72.6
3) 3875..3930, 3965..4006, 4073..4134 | 3.4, 26.1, 71.2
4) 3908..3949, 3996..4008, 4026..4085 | -2.7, 24.3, 55.6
